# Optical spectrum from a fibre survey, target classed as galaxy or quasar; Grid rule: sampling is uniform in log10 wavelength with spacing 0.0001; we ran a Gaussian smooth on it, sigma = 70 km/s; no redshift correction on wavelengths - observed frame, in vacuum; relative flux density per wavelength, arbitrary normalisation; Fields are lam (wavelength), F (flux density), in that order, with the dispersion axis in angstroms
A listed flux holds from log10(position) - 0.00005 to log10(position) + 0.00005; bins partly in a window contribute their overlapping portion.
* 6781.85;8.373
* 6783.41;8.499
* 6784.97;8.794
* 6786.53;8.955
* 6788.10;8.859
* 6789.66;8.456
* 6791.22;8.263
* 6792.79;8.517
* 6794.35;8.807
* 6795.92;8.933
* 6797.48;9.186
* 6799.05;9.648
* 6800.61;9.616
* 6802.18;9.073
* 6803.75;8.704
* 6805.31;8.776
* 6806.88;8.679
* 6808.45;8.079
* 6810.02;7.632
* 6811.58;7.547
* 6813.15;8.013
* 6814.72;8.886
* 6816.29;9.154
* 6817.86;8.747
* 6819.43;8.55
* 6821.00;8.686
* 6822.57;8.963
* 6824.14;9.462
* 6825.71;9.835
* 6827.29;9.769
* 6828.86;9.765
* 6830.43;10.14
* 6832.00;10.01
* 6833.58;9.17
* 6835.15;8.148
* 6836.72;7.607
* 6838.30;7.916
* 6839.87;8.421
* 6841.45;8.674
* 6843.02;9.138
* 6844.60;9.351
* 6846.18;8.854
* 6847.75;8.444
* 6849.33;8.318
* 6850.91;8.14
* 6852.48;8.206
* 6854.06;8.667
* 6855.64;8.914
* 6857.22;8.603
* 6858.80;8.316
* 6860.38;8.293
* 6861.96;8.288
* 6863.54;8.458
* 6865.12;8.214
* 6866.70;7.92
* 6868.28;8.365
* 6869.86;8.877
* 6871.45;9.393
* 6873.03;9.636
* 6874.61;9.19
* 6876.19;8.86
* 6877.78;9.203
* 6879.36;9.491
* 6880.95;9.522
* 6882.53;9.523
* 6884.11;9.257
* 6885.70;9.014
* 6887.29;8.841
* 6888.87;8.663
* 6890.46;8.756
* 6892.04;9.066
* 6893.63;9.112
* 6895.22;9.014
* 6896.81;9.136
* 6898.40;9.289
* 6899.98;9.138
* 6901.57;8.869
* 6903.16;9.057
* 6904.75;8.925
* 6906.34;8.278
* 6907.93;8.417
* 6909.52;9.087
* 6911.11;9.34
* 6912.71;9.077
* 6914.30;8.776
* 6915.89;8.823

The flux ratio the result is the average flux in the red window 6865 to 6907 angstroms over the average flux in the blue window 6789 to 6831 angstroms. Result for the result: 1.01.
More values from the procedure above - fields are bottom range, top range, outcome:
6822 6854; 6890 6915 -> 1.01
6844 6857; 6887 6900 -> 1.05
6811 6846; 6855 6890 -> 0.99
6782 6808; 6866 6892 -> 1.02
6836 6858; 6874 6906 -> 1.07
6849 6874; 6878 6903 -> 1.07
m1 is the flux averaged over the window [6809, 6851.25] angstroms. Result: 8.79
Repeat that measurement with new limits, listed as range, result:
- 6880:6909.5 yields 9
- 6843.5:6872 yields 8.53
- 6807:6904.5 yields 8.83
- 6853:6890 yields 8.84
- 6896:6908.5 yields 8.9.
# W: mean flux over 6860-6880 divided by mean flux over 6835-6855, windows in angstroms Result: 1.0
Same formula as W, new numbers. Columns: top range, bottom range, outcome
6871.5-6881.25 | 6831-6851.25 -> 1.08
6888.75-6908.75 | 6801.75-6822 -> 1.05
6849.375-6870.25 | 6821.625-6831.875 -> 0.87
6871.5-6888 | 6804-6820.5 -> 1.10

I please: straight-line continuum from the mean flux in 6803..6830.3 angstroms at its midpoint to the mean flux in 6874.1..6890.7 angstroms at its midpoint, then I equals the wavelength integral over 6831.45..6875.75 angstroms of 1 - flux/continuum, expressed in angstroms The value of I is 1.8 angstroms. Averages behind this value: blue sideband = 8.81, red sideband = 9.13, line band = 8.62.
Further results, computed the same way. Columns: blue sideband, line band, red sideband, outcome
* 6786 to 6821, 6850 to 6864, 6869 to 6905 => 0.8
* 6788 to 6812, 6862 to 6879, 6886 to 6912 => 0.1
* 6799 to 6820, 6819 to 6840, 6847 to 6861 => -1.3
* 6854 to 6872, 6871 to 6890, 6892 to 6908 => -1.1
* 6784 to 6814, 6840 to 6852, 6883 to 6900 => 0.2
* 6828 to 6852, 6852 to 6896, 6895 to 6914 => 0.2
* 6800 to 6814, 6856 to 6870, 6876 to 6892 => 0.9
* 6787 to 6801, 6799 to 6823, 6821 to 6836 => 1.4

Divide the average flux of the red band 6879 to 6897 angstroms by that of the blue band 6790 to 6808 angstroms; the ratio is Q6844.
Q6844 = 1.02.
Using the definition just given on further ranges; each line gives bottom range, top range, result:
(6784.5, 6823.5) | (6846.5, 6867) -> 0.96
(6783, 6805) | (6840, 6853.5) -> 0.97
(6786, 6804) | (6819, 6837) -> 1.04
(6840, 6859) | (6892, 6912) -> 1.04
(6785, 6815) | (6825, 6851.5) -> 1.03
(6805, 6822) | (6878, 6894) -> 1.08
